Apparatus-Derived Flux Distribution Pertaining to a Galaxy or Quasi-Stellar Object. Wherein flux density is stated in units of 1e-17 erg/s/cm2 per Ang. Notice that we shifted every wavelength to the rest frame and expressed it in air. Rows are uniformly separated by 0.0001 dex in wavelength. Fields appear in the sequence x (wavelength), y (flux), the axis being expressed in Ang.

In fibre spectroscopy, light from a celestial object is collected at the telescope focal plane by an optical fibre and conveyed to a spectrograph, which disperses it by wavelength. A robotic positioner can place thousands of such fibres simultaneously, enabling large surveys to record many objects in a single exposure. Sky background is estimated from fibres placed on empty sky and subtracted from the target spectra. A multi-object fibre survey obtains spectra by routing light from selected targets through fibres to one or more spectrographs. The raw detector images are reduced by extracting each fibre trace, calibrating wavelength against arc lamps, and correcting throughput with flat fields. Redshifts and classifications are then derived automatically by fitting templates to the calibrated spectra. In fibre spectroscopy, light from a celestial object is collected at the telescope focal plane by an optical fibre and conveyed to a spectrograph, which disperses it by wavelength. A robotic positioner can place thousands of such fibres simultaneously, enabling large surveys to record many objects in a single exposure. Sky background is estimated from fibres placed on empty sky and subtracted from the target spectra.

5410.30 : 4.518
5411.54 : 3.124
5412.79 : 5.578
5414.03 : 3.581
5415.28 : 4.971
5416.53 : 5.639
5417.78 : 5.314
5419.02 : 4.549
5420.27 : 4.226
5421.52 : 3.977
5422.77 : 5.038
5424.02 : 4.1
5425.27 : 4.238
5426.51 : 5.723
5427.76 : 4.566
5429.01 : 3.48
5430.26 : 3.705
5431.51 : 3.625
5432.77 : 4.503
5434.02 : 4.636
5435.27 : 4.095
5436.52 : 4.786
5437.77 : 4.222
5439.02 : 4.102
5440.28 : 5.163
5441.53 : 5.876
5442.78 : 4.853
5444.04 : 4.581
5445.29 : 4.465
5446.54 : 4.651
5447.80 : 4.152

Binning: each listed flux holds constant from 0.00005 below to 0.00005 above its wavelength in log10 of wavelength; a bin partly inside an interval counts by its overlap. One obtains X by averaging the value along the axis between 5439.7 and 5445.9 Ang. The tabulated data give 4.99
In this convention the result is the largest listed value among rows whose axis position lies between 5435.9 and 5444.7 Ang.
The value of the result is 5.876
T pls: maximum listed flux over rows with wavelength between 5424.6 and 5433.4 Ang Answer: 5.723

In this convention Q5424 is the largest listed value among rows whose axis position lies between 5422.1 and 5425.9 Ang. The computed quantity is 5.038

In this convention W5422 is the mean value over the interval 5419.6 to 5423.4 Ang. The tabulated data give 4.41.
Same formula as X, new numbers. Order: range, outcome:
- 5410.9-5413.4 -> 4.35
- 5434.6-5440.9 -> 4.47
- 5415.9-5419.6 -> 5.18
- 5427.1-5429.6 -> 4.05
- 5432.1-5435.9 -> 4.4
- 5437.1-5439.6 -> 4.18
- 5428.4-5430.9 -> 3.59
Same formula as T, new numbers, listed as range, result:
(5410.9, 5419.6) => 5.639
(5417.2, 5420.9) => 5.314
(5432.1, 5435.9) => 4.636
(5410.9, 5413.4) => 5.578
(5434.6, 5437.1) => 4.786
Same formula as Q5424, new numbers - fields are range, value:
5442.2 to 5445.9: 4.853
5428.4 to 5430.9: 3.705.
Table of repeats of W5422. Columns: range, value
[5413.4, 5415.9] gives 4.29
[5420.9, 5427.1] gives 4.61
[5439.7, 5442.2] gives 5.53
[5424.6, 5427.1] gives 4.97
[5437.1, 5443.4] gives 4.84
